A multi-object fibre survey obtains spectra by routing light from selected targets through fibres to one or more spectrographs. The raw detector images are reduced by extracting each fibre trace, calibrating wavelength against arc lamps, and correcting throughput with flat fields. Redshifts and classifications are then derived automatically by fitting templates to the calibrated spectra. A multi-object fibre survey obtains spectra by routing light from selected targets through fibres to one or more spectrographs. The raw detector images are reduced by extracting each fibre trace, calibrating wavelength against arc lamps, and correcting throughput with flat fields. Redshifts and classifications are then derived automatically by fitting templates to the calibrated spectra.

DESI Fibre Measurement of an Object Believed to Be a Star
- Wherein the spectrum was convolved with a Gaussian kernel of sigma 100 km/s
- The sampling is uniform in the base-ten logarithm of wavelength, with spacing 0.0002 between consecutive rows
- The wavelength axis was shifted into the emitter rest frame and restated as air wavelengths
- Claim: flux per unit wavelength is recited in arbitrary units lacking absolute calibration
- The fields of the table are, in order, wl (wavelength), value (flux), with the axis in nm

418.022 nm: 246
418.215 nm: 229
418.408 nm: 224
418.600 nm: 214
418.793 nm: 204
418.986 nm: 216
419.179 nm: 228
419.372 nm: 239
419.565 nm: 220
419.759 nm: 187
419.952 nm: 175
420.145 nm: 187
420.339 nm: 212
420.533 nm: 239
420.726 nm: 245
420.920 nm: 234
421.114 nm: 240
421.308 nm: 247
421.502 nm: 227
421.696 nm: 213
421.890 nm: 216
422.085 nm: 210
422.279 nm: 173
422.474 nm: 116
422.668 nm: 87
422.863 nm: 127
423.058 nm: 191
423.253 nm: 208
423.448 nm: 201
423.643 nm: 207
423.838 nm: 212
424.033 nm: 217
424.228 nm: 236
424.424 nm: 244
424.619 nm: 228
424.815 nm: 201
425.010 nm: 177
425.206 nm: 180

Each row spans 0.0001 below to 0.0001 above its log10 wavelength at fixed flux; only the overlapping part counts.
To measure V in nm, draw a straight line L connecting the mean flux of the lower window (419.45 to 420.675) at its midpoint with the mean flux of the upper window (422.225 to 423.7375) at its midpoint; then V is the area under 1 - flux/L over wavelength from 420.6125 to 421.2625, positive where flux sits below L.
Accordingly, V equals -0.16 nm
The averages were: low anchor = 205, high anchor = 163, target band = 240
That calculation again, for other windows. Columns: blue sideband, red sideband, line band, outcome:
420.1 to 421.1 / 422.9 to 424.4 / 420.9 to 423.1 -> 0.307 nm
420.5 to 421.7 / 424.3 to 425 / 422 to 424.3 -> 0.453 nm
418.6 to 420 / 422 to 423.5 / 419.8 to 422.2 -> -0.422 nm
